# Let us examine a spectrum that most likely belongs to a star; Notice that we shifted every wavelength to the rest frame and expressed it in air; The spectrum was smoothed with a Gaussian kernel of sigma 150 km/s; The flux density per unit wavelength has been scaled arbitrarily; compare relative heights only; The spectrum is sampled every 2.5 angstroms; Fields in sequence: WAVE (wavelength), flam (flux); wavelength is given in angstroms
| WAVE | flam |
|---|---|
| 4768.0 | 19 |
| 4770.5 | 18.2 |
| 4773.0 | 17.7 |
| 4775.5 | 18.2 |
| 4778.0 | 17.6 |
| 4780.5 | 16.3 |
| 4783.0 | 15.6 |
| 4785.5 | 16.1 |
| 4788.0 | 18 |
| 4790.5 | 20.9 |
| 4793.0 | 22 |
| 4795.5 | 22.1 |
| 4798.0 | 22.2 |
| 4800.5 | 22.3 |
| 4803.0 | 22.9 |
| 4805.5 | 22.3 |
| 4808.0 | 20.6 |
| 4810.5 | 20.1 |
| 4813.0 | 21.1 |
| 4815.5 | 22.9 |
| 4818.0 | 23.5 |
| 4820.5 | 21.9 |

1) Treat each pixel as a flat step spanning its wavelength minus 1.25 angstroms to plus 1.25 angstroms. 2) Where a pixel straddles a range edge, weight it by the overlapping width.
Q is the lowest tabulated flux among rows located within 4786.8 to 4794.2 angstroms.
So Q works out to 18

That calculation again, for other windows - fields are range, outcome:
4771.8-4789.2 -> 15.6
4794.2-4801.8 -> 22.1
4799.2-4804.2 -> 22.3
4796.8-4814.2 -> 20.1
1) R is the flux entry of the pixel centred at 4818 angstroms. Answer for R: 23.5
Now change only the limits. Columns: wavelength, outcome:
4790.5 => 20.9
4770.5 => 18.2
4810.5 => 20.1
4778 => 17.6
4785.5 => 16.1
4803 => 22.9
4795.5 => 22.1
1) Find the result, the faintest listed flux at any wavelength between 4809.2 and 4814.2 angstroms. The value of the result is 20.1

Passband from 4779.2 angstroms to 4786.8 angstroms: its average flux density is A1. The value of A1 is 16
